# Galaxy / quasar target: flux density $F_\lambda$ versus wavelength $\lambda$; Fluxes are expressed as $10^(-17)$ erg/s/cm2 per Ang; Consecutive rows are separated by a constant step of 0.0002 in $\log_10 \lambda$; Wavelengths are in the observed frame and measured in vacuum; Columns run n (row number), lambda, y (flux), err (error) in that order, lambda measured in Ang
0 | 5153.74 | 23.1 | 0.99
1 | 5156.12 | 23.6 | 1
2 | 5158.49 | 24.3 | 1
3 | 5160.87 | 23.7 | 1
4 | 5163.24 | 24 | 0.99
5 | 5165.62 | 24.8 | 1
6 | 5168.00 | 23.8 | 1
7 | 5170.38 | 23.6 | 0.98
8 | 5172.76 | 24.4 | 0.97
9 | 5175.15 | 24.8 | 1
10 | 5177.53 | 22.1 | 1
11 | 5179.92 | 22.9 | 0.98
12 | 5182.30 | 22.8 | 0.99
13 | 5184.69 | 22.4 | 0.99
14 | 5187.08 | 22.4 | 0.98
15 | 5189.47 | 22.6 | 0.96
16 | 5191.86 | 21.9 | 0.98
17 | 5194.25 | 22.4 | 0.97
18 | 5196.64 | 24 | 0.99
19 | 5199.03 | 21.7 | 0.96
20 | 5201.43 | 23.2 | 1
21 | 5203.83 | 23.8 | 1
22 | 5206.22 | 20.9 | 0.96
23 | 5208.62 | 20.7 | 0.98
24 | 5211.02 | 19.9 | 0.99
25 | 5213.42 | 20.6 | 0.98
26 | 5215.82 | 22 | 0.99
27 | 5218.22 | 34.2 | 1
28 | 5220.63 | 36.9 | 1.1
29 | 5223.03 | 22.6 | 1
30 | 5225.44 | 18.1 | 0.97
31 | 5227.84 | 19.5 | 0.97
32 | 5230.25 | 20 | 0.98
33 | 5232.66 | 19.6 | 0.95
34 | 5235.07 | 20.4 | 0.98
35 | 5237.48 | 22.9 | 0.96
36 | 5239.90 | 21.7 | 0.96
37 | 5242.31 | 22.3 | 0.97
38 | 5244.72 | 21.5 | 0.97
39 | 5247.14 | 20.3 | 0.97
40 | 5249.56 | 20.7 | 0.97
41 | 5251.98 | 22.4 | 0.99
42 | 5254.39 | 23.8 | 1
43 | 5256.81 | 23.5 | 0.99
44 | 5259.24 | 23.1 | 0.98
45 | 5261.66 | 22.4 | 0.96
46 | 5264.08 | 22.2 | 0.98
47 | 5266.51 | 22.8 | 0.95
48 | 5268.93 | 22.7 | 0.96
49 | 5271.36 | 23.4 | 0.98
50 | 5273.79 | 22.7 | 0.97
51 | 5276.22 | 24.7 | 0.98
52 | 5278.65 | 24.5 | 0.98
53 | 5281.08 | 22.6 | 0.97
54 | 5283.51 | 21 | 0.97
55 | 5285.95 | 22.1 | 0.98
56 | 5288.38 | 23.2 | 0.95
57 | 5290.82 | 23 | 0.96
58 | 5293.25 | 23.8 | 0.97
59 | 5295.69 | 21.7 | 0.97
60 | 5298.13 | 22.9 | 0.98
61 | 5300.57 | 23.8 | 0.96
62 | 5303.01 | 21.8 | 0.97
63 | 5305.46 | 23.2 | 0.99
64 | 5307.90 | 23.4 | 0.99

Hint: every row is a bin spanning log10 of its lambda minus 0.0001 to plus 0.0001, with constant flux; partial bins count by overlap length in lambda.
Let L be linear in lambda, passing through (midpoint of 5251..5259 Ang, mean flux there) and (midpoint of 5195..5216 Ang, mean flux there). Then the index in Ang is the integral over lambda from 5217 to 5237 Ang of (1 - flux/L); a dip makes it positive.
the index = -1.3 Ang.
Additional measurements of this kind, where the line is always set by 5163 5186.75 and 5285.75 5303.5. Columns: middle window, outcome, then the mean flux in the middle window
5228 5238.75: 1.19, 20.6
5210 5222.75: -1.78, 26.5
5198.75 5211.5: 0.84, 21.8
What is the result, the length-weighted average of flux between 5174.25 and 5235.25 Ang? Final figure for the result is 22.8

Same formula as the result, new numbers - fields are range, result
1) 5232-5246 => 21.5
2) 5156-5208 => 23.2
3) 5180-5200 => 22.6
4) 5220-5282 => 22.5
